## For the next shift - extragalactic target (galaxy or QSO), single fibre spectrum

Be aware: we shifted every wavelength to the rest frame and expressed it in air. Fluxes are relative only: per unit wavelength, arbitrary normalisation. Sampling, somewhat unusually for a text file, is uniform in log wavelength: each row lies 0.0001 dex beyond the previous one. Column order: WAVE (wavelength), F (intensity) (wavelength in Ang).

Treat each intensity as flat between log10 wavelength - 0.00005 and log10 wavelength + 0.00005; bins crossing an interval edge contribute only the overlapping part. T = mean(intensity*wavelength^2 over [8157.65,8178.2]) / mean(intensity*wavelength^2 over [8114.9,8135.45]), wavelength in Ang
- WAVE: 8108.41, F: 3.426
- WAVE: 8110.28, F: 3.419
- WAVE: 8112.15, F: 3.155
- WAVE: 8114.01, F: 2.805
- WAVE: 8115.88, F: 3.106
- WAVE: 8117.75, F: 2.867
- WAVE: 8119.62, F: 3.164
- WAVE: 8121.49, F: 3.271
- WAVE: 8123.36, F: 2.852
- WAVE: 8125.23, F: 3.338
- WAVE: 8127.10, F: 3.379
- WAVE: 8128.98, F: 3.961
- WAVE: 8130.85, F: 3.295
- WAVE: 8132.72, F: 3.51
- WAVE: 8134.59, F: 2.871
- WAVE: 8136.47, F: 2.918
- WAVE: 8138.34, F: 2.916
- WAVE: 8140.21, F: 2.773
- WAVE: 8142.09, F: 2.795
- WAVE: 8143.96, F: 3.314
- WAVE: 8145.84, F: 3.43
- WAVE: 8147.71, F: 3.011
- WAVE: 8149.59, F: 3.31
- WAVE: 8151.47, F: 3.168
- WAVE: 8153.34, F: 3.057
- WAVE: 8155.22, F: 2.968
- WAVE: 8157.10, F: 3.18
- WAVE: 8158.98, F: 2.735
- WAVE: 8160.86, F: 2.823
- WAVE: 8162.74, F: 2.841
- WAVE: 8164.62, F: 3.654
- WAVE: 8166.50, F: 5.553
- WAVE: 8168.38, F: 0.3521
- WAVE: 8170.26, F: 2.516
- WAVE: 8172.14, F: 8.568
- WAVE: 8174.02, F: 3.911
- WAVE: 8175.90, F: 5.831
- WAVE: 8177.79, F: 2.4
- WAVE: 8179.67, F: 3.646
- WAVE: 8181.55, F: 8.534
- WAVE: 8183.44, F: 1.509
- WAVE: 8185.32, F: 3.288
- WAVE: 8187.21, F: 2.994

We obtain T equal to 1.2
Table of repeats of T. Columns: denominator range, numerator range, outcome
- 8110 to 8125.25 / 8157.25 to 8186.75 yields 1.26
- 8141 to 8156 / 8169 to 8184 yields 1.48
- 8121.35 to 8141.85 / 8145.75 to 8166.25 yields 1.01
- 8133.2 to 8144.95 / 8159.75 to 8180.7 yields 1.31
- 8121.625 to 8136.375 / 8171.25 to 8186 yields 1.45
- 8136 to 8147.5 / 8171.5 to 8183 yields 1.74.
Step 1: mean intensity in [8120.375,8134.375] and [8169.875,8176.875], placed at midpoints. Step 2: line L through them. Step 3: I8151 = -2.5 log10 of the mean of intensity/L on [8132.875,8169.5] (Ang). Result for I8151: 0.39 mag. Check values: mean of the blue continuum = 3.34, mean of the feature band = 3.04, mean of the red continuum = 5.41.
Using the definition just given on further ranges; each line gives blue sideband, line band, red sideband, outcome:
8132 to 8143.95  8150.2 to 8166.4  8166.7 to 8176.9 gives 0.19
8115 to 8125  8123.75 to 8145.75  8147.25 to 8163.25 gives -0.05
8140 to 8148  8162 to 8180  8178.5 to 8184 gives 0.08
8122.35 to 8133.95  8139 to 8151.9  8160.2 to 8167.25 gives 0.14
